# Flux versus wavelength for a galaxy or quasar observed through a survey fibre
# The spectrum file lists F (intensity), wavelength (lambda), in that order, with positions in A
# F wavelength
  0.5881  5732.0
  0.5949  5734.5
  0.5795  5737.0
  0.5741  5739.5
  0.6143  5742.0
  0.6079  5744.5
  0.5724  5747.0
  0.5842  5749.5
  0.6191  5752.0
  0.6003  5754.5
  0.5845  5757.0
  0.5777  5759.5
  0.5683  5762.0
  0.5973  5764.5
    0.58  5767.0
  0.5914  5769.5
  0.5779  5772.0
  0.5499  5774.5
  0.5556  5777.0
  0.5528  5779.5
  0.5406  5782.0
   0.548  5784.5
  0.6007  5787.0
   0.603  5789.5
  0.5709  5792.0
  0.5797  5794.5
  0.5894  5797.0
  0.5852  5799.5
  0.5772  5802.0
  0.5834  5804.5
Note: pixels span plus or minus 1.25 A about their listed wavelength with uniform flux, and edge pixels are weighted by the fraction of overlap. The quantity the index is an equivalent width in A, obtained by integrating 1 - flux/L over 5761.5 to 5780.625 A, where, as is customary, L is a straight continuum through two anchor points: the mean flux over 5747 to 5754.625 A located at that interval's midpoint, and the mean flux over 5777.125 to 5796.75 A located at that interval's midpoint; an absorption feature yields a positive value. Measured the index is 0.3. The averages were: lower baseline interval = 0.597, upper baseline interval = 0.571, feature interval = 0.572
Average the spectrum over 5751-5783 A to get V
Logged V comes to 0.577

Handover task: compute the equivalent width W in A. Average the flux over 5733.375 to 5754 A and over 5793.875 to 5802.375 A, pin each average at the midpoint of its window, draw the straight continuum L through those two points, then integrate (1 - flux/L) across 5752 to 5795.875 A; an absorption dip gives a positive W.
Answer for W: 0.9 A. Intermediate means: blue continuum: 0.594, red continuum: 0.584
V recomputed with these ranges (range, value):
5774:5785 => 0.549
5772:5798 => 0.569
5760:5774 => 0.581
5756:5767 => 0.582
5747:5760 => 0.592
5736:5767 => 0.59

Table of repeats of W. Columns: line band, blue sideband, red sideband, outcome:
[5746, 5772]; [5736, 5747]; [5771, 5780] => -0.6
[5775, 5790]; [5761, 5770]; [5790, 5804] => 0.5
